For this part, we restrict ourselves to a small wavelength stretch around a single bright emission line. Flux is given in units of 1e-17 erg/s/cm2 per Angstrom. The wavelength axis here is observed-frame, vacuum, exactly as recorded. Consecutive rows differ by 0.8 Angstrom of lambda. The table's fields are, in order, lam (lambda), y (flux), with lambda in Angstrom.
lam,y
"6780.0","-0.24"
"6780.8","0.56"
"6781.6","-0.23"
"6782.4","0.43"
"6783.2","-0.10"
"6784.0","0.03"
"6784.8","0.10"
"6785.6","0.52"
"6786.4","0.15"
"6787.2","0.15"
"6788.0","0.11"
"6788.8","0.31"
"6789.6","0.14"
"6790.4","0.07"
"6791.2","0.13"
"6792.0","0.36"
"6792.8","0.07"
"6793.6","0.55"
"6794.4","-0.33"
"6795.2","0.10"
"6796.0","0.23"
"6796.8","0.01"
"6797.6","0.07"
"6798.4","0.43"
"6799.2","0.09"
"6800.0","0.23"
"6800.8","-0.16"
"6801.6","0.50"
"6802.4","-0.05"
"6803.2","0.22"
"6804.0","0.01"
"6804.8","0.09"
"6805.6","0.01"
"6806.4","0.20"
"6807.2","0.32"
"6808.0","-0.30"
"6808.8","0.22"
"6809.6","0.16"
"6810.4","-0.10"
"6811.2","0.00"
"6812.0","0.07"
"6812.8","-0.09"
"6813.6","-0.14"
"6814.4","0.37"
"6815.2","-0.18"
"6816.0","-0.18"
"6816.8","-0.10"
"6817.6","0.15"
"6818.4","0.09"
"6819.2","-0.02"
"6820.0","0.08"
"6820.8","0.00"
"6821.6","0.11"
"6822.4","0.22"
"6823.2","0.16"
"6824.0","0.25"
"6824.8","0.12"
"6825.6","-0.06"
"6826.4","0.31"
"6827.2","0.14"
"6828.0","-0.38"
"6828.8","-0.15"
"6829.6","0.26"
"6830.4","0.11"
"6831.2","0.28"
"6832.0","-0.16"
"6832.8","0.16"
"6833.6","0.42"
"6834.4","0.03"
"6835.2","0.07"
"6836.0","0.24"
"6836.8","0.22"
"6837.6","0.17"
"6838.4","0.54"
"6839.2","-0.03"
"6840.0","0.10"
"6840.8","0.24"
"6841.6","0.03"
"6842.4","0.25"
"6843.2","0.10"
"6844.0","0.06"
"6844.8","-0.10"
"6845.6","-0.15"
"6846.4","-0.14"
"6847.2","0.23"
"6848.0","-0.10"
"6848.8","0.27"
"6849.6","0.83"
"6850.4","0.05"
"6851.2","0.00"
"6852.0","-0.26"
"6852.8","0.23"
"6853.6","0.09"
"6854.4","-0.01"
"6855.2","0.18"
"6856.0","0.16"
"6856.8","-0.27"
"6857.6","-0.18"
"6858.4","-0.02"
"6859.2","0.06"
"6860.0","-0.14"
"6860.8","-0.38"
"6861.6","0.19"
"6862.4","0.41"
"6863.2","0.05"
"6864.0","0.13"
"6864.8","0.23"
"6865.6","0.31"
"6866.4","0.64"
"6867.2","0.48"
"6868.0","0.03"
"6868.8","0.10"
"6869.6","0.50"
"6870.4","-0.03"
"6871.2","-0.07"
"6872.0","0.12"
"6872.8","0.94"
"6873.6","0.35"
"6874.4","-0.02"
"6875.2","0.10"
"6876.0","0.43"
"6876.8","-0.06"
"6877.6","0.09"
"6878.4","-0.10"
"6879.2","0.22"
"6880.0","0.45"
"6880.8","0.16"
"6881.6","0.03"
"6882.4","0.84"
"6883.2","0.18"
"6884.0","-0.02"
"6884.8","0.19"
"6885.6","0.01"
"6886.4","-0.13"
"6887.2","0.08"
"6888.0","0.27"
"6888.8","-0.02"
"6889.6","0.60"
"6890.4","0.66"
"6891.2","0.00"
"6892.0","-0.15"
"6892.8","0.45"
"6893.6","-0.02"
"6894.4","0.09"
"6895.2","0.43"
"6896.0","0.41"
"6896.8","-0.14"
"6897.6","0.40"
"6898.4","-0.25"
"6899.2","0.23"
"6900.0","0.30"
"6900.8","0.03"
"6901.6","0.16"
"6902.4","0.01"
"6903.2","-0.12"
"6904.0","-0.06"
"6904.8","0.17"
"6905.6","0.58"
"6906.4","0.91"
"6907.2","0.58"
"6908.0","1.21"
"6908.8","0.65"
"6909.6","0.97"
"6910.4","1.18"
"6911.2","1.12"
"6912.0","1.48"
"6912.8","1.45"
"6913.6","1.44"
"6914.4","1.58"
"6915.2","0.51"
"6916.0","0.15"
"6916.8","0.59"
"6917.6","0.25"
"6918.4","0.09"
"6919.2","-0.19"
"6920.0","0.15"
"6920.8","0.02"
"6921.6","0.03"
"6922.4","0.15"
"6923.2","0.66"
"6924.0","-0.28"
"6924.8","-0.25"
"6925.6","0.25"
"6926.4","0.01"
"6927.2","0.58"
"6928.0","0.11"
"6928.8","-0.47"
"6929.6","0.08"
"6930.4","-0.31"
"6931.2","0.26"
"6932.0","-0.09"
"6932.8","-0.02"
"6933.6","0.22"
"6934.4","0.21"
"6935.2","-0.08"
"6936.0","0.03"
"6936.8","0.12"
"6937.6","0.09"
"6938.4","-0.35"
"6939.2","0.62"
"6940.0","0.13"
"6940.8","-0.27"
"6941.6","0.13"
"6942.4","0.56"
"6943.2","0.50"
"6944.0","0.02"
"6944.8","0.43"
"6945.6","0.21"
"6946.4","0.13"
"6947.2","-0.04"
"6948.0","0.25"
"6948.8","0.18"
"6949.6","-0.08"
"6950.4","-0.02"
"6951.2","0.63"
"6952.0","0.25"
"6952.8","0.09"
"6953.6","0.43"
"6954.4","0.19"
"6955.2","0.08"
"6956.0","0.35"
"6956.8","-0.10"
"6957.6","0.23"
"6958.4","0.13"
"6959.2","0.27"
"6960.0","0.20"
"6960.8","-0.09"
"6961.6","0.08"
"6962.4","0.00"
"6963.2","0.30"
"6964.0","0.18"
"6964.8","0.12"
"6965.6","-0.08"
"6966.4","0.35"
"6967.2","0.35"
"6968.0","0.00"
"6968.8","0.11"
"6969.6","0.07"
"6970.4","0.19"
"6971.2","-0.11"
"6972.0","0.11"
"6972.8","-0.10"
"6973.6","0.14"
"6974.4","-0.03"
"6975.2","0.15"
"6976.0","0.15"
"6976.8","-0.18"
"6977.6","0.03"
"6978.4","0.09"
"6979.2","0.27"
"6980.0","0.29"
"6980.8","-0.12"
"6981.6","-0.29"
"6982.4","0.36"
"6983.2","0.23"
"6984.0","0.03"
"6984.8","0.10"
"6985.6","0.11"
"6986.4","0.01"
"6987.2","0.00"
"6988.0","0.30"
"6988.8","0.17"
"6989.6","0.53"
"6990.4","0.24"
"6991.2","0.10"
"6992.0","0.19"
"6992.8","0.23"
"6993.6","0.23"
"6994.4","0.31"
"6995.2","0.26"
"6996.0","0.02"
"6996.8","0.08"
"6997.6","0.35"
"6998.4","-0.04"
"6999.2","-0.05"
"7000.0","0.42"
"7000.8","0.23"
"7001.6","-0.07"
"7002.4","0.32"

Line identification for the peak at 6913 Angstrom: [O II]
